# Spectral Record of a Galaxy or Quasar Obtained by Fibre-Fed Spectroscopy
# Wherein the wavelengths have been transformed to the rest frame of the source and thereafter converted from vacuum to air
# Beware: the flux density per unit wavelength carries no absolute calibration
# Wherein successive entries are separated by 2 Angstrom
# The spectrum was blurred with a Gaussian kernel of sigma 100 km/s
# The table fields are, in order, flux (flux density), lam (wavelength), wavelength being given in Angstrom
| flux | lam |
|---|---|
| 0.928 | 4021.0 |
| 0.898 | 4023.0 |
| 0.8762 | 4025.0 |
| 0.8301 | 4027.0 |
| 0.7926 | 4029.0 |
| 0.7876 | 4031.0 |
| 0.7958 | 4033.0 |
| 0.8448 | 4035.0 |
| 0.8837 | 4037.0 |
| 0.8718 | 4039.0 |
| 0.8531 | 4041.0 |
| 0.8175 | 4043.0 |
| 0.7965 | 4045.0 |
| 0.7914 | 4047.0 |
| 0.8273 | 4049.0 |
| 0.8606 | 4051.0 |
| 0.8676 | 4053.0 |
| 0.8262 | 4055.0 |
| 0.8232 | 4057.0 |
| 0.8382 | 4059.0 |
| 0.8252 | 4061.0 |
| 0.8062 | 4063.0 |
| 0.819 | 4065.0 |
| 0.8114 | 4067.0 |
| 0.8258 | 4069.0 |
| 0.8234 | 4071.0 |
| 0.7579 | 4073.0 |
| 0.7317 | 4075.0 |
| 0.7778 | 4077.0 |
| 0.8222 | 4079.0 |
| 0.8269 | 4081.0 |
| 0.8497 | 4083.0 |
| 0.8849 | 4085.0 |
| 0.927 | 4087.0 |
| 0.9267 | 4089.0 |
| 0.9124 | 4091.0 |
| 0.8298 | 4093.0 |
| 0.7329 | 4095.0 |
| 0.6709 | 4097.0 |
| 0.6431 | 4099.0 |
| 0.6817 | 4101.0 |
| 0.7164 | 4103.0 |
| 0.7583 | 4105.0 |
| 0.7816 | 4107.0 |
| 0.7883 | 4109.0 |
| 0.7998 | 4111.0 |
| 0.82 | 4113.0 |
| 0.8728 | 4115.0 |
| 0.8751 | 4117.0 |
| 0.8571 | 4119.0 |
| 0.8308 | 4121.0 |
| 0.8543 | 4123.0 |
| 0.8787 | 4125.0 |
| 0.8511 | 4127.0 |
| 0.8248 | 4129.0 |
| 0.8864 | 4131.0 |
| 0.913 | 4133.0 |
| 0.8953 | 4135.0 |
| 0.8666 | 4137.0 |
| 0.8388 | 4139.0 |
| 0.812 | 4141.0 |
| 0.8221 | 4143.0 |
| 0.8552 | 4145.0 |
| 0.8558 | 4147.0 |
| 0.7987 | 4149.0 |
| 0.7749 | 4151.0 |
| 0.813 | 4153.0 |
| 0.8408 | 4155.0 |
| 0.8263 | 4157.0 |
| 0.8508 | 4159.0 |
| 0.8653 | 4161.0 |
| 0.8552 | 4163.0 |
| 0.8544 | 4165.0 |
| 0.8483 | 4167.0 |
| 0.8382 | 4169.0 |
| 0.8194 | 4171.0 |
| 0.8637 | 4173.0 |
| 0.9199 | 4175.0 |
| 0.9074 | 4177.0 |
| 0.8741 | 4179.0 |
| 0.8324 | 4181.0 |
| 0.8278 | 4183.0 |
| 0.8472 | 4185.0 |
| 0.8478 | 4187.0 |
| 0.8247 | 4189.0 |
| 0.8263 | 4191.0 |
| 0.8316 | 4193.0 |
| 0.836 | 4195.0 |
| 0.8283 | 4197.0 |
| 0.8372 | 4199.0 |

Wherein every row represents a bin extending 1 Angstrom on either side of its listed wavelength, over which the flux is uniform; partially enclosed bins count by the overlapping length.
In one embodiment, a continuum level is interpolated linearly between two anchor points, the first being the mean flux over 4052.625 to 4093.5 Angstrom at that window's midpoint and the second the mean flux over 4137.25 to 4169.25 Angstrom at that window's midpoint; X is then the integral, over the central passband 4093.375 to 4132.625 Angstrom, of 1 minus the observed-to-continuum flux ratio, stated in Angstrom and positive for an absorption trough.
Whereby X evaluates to 1.7 Angstrom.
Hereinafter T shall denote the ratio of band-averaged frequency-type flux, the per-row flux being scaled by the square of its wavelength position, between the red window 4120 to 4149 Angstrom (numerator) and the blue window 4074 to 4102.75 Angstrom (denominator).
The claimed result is 1.1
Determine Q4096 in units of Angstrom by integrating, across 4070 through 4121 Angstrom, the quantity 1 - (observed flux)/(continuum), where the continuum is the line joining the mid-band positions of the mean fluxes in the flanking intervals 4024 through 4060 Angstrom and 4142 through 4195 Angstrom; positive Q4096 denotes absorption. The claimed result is 2.05 Angstrom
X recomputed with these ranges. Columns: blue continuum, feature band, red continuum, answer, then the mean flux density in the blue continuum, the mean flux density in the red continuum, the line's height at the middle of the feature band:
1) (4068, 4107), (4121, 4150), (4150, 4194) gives -1.1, 0.794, 0.845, 0.823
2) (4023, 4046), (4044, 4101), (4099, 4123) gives 0.1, 0.835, 0.794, 0.815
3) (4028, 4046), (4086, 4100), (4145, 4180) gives 0.5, 0.827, 0.848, 0.836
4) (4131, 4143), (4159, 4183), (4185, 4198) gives -0.4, 0.863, 0.834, 0.845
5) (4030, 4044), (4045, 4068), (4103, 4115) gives 0.0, 0.836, 0.79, 0.824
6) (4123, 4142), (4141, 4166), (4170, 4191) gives 0.7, 0.863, 0.855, 0.859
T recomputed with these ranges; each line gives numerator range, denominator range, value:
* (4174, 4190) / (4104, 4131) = 1.07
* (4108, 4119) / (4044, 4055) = 1.04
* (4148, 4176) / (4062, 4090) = 1.06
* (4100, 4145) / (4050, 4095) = 1.02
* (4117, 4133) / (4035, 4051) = 1.07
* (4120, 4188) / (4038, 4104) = 1.09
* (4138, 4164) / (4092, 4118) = 1.11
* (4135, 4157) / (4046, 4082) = 1.06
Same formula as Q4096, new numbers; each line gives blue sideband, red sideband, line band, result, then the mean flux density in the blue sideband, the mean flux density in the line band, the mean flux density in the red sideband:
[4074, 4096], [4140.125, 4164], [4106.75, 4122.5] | 0.1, 0.838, 0.831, 0.831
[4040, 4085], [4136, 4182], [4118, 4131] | -0.3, 0.819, 0.852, 0.845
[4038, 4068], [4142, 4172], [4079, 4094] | -0.8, 0.829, 0.876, 0.835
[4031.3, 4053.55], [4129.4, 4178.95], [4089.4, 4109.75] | 2.1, 0.835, 0.756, 0.851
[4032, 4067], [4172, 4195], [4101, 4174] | 1.1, 0.832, 0.834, 0.854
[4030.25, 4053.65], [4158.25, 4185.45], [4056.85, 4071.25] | 0.3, 0.833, 0.821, 0.858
